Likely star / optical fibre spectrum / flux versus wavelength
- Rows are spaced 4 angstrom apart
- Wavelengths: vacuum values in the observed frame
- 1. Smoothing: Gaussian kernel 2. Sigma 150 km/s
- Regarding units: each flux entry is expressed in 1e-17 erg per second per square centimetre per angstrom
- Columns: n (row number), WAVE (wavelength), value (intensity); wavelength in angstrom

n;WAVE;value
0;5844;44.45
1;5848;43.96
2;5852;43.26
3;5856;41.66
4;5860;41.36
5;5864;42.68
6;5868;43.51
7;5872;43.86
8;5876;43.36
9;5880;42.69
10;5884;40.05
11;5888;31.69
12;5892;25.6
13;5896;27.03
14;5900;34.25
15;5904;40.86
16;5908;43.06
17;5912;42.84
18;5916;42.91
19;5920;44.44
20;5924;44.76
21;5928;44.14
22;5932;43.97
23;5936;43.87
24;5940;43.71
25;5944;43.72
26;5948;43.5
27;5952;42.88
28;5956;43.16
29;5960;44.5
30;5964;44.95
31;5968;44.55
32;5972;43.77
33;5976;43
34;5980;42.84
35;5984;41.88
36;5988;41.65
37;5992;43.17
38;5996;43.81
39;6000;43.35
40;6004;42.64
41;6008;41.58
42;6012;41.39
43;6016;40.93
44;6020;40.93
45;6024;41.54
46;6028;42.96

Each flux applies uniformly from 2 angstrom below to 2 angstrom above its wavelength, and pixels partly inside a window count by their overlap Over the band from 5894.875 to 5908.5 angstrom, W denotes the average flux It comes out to 36.2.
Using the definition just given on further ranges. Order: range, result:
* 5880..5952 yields 40.2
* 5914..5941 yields 44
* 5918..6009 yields 43.5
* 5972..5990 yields 42.5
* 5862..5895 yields 38.8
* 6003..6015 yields 41.7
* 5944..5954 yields 43.3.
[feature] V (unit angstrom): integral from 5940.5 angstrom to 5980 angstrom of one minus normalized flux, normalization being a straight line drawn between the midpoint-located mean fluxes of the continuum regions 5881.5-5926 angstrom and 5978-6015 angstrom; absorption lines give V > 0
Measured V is -2.9 angstrom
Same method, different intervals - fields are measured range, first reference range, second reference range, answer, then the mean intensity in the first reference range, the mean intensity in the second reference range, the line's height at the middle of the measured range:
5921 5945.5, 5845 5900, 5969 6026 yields -2.0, 39.2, 42.4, 40.7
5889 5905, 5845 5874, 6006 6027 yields 4.2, 43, 41.4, 42.6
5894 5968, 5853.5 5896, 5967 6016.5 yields -2.5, 39.1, 42.7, 40.8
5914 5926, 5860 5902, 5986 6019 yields -1.5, 37.7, 42.3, 39.1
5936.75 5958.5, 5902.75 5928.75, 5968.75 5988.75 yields -0.2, 43.3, 42.8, 43.1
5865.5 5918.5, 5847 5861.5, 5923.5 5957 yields 5.4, 42.5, 43.7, 43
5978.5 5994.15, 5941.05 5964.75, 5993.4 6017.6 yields 0.2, 43.7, 42.3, 42.8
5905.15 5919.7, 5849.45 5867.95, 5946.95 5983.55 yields 0.0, 42.4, 43.6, 43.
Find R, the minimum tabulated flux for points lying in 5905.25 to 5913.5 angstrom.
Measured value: 42.84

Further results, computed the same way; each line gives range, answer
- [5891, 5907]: 25.6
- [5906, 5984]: 41.88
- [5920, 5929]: 44.14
